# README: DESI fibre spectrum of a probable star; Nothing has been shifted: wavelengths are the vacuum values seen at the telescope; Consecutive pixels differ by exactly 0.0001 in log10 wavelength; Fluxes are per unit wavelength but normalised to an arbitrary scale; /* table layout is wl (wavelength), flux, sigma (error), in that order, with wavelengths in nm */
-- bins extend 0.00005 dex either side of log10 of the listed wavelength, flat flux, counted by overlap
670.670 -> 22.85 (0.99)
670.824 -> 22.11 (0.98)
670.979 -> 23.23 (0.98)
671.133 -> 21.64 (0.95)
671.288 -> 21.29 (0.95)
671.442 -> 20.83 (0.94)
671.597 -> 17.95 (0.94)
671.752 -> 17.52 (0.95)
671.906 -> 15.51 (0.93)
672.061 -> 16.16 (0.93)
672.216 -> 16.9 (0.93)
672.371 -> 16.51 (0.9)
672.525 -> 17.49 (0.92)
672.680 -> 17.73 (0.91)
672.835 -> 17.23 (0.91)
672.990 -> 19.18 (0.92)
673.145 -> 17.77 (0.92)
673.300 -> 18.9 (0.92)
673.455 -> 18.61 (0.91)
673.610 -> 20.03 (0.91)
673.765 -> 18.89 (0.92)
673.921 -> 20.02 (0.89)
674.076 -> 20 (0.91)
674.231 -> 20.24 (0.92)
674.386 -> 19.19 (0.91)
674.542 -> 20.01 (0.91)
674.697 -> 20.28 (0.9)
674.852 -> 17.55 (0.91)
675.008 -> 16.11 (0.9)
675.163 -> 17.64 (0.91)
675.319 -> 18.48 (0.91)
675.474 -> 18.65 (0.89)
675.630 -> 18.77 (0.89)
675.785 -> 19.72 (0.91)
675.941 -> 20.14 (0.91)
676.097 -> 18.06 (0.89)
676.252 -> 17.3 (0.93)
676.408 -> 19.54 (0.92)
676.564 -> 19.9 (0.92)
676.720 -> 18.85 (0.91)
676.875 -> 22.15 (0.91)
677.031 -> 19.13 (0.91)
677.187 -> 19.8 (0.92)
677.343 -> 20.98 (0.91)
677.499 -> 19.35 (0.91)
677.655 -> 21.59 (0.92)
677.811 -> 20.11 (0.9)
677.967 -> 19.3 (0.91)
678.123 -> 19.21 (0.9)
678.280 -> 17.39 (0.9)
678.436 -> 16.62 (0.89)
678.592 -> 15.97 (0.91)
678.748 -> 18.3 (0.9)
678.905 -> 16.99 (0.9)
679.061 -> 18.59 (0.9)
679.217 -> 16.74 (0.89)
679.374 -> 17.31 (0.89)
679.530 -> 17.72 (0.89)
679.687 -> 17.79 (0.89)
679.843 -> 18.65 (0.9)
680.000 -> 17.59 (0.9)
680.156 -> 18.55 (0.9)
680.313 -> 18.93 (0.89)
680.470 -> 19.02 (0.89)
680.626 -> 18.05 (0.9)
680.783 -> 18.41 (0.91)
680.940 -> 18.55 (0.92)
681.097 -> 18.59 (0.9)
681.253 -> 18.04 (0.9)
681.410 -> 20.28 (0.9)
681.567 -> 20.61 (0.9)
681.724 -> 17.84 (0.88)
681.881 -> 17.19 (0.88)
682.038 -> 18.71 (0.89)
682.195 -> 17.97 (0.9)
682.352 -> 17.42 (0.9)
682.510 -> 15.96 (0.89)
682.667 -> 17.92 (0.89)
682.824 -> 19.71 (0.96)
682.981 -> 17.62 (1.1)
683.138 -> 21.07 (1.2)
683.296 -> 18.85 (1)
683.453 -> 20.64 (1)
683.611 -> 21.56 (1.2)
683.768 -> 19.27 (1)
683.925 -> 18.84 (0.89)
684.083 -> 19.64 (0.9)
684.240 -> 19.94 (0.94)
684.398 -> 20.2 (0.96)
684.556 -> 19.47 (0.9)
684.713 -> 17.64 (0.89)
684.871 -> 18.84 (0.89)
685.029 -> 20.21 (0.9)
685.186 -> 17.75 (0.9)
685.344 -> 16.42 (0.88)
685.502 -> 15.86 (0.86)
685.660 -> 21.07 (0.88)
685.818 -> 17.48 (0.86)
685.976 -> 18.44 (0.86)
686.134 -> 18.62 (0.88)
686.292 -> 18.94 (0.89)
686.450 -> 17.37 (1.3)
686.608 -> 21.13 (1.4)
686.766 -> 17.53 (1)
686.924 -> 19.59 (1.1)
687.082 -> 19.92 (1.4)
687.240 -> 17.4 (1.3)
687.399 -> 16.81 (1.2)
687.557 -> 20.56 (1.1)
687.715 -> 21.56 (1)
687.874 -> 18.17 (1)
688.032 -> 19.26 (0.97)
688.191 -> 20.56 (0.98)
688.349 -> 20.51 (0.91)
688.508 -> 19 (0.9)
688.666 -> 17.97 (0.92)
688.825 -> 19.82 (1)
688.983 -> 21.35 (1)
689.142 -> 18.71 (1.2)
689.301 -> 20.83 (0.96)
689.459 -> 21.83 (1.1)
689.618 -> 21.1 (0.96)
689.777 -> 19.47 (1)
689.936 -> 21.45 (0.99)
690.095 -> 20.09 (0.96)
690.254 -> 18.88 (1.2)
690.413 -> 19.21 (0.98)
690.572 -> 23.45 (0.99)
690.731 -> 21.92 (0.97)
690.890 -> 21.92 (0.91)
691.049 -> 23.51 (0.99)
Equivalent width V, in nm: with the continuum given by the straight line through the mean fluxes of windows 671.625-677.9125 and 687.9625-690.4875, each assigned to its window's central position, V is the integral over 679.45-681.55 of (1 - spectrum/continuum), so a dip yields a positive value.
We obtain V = 0.081 nm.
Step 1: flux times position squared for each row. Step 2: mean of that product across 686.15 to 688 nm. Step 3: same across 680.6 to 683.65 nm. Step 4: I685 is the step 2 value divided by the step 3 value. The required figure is 1.0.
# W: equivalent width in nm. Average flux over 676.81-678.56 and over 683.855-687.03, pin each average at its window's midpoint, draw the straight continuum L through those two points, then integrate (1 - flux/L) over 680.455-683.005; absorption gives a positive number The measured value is 0.10 nm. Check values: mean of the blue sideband 19.5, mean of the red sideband 18.8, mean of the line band 18.3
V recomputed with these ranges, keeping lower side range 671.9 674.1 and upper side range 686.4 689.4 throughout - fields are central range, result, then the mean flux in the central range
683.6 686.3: 0.04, 18.8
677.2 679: -0.02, 18.7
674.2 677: -0.11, 19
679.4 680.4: 0.03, 18.2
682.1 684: 0.01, 18.9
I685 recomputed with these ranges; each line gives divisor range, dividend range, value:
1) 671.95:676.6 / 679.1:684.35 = 1.03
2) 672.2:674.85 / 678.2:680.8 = 0.96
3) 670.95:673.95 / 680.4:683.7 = 1.04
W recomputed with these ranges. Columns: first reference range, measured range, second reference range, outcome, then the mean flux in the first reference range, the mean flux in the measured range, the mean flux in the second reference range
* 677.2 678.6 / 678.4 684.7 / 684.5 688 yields 0.13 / 19.1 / 18.5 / 18.7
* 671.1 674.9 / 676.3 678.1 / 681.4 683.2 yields -0.14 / 18.7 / 20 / 18.4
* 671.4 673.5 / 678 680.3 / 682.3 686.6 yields 0.07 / 17.7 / 17.7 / 18.8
